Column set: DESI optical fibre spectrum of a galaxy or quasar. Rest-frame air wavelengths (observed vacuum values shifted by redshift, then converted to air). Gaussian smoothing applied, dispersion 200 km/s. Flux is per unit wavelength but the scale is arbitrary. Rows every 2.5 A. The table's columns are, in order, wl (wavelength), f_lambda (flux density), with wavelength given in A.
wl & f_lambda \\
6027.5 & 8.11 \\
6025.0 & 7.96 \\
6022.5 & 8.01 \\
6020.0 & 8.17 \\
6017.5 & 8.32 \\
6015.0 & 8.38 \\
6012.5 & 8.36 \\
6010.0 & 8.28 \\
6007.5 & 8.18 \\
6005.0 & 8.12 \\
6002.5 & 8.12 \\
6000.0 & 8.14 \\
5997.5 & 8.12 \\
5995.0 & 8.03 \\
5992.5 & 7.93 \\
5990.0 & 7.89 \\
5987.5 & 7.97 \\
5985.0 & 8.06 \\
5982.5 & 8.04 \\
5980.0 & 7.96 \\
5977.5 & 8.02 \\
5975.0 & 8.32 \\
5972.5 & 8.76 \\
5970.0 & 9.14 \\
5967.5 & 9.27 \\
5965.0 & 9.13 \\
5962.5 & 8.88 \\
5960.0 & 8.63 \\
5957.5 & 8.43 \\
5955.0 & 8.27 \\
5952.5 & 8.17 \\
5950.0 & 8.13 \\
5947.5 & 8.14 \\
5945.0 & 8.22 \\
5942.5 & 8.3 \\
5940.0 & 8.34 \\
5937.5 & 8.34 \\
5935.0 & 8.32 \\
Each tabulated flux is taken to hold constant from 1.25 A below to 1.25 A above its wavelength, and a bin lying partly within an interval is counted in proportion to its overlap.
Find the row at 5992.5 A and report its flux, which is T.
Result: 7.93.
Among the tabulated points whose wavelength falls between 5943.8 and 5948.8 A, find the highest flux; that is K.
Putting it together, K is 8.22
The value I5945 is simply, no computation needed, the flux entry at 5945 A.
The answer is 8.22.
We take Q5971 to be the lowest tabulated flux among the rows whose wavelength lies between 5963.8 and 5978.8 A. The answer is 8.02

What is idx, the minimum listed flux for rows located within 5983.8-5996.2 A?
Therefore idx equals 7.89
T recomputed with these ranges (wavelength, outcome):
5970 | 9.14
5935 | 8.32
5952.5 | 8.17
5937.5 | 8.34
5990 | 7.89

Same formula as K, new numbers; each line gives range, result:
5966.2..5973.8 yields 9.27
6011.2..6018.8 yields 8.38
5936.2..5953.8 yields 8.34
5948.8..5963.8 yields 8.88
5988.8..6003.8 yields 8.14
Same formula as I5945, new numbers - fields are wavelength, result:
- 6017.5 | 8.32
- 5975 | 8.32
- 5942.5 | 8.3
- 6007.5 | 8.18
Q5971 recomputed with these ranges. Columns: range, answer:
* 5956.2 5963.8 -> 8.43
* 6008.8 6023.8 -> 8.01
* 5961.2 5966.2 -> 8.88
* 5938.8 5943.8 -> 8.3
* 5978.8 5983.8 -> 7.96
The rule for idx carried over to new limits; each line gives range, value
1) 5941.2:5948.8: 8.14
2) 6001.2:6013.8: 8.12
